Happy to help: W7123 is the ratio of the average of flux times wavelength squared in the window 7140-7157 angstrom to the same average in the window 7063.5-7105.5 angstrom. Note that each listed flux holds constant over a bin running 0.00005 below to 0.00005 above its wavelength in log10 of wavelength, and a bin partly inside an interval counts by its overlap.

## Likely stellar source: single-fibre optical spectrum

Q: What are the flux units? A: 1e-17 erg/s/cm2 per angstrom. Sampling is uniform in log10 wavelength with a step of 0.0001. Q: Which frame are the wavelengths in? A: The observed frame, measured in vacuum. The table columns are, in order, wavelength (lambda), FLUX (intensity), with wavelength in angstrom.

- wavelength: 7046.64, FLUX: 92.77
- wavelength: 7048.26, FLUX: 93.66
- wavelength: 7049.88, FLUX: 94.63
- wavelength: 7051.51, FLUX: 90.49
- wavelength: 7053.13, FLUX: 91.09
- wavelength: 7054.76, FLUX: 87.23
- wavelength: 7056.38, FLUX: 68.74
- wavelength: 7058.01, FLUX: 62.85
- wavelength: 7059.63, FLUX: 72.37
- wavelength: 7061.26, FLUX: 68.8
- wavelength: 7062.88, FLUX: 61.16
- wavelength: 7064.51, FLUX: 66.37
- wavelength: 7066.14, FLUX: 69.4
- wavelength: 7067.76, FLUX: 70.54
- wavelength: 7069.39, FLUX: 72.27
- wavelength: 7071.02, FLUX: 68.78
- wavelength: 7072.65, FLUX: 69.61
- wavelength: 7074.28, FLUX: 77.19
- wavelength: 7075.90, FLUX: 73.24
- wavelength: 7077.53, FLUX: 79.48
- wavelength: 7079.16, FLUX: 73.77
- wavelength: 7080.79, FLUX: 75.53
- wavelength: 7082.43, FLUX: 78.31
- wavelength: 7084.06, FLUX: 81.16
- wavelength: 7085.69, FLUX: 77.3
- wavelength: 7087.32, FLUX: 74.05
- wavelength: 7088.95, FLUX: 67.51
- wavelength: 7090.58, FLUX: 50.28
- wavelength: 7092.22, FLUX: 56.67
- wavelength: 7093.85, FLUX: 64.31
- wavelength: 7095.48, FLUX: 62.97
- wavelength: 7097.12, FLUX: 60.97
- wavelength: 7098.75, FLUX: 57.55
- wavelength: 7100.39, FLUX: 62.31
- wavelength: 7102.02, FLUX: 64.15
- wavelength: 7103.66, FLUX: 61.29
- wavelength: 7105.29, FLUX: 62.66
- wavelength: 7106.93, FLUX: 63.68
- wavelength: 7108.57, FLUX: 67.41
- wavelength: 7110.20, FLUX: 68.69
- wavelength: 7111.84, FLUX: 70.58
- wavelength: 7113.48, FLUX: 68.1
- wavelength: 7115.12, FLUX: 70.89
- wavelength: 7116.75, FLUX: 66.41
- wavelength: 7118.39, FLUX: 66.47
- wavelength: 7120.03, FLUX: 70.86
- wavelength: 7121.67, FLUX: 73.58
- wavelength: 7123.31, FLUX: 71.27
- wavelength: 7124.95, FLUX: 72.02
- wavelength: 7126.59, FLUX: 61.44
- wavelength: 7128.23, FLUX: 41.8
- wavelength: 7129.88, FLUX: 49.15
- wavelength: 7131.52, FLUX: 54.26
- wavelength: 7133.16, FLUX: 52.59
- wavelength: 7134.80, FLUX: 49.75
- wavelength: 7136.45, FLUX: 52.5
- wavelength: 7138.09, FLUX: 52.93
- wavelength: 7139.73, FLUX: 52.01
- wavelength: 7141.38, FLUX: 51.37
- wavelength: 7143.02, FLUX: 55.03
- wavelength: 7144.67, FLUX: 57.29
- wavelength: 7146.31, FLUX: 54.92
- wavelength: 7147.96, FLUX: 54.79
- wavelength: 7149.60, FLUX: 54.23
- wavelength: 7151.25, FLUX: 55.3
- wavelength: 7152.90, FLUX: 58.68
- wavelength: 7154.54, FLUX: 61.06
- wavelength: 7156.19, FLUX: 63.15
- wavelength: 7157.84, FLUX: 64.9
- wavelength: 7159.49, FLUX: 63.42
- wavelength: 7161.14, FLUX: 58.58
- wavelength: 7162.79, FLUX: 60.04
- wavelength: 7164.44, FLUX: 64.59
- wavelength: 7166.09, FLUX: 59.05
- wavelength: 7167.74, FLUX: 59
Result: 0.84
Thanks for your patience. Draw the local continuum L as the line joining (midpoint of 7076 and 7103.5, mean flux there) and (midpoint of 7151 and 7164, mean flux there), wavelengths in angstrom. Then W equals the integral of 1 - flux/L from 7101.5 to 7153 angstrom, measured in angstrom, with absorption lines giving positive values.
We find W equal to 3.2 angstrom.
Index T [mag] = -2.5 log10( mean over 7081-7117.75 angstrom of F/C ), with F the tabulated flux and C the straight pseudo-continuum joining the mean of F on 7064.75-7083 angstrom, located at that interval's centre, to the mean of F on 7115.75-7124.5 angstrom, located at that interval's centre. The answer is 0.08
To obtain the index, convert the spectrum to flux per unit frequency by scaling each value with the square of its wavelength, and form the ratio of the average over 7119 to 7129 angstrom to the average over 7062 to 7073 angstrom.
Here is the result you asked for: 0.97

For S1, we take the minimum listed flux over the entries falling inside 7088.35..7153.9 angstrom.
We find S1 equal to 41.8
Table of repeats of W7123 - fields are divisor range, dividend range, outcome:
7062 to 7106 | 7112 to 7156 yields 0.88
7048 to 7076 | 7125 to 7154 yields 0.73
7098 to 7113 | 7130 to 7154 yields 0.85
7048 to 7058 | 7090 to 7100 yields 0.70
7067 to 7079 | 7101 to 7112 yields 0.90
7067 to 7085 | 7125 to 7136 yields 0.72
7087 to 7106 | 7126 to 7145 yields 0.86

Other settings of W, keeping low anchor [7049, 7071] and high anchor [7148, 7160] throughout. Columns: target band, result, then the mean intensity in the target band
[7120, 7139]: 1.72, 58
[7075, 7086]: -0.83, 77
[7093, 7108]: 1.33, 62.3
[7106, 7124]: -0.79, 68.8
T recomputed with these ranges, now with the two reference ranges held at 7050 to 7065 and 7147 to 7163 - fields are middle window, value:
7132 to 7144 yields 0.184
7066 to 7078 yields 0.006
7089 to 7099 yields 0.166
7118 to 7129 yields -0.014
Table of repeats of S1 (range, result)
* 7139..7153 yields 51.37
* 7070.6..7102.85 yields 50.28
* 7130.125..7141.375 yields 49.75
